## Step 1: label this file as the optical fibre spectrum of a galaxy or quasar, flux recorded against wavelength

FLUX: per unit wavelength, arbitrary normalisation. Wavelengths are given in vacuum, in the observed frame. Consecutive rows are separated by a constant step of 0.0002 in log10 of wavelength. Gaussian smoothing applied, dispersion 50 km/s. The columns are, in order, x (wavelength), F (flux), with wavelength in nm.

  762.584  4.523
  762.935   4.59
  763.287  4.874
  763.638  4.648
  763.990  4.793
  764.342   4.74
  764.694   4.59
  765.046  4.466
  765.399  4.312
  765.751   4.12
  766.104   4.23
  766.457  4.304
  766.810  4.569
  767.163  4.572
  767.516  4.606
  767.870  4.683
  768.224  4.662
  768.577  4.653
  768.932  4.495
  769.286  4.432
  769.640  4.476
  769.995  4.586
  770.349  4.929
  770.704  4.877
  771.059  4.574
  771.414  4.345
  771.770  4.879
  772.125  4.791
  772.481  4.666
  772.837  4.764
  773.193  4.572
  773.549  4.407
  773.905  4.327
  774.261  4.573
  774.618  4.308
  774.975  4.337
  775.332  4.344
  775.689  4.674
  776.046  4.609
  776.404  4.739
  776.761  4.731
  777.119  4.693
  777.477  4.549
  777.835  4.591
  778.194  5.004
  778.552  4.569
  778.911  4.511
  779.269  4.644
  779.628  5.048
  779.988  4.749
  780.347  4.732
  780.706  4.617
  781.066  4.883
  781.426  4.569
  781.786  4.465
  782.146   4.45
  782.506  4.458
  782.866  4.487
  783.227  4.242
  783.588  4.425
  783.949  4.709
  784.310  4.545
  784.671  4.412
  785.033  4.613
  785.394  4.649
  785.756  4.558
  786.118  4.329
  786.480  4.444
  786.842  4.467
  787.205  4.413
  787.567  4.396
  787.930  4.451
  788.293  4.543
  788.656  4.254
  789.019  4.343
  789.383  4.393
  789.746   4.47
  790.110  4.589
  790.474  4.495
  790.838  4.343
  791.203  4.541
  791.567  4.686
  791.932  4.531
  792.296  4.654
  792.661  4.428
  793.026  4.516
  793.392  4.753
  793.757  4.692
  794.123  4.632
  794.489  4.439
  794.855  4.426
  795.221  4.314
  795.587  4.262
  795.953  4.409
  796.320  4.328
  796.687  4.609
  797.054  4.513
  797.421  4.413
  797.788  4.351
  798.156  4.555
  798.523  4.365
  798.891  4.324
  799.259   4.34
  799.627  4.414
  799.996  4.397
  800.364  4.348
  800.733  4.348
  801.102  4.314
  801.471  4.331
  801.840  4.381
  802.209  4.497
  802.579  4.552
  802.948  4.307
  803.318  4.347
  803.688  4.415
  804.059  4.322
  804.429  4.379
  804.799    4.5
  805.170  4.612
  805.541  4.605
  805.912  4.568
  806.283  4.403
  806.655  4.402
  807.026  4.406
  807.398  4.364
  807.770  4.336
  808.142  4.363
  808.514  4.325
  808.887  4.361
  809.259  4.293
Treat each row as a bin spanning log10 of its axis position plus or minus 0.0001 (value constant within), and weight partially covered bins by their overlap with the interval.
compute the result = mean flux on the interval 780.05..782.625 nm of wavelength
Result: 4.61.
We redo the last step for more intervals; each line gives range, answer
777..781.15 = 4.71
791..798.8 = 4.49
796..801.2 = 4.4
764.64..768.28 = 4.45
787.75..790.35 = 4.44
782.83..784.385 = 4.48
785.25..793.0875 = 4.48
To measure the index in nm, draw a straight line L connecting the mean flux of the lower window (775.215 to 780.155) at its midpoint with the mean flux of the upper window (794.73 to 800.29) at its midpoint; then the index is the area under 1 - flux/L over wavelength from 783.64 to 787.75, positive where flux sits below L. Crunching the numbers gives 0.060 nm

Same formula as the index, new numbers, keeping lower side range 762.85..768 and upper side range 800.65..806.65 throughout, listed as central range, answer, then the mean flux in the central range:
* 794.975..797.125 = 0.025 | 4.4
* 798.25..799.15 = 0.016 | 4.37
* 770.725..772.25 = -0.049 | 4.67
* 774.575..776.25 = 0.014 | 4.47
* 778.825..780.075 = -0.071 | 4.75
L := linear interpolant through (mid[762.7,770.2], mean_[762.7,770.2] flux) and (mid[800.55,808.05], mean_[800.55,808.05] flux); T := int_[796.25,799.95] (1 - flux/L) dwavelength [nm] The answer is 0.014 nm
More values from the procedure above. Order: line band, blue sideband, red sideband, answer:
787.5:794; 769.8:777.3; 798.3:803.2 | -0.07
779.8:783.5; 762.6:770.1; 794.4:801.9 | -0.08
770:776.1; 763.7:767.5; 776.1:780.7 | 0.03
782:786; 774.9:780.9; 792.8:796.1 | 0.08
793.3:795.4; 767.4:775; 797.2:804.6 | -0.05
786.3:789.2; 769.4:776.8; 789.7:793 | 0.08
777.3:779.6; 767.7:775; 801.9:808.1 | -0.06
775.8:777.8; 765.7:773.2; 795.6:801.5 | -0.05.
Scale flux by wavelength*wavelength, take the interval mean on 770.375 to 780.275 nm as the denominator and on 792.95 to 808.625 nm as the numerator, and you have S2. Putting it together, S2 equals 1.0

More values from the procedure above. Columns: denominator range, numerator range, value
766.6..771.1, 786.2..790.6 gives 1.01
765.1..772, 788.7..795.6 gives 1.05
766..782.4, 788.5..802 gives 1.02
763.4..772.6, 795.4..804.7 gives 1.04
